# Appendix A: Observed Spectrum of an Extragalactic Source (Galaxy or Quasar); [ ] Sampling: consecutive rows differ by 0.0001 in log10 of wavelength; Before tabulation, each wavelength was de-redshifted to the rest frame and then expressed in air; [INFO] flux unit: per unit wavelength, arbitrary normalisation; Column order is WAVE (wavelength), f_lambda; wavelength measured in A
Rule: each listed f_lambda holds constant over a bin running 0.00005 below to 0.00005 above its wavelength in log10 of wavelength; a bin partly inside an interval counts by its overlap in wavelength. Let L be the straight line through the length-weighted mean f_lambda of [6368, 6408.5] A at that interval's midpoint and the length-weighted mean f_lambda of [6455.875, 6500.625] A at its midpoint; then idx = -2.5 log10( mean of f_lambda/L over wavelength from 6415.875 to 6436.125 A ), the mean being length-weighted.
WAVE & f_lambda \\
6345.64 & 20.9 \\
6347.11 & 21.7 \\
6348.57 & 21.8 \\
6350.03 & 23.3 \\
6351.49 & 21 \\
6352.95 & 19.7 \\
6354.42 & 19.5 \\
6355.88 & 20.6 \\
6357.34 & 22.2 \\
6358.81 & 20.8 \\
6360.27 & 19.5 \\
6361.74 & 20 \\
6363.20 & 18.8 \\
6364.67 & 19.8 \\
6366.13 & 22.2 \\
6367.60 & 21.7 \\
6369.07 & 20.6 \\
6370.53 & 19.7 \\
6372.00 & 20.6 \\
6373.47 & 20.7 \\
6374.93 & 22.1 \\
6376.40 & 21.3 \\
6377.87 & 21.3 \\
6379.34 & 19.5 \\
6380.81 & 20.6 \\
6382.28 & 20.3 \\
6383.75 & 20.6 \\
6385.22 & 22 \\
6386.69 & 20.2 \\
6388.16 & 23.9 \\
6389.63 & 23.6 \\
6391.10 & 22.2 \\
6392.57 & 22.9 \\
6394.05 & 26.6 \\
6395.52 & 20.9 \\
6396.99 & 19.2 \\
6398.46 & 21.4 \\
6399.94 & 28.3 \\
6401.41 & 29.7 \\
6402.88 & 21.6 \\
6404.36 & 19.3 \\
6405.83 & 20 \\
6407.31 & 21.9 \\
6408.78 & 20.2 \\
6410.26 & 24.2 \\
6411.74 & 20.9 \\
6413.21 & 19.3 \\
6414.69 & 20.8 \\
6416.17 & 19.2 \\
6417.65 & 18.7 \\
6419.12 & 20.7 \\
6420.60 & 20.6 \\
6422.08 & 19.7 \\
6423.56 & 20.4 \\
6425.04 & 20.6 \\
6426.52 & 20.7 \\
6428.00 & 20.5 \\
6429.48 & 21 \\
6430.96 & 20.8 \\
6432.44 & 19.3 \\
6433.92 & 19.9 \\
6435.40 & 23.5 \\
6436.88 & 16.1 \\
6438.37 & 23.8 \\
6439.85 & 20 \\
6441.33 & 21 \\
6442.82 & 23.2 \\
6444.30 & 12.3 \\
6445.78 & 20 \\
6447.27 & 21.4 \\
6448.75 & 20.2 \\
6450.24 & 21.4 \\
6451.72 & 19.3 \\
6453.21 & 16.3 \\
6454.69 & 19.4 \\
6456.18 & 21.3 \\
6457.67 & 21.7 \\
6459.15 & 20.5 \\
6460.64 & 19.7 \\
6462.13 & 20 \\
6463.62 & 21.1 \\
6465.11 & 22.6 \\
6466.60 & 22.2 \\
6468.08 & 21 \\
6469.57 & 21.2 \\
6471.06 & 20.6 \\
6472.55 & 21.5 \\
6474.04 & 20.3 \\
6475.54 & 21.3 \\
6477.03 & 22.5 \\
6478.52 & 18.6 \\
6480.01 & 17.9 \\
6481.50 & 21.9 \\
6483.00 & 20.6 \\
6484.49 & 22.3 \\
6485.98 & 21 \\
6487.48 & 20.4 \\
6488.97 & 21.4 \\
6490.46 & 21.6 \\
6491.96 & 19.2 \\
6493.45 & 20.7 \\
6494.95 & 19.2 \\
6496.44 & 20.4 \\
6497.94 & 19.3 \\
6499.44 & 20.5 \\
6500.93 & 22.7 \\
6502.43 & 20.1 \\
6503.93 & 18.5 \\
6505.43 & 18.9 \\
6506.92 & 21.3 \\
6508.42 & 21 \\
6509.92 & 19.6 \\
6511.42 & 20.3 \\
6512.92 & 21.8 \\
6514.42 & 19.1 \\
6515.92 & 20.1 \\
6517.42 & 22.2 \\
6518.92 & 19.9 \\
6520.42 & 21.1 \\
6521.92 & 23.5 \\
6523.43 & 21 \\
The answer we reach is 0.05 mag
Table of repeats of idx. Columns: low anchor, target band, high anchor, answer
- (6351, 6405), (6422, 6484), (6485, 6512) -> 0.02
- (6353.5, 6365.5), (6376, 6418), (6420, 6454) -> -0.09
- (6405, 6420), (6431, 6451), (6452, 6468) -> 0.02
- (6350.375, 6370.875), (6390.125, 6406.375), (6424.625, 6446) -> -0.13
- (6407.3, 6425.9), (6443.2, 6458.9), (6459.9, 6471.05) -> 0.08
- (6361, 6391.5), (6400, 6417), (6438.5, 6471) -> -0.05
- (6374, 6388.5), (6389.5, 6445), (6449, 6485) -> -0.01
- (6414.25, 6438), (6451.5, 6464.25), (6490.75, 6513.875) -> 0.02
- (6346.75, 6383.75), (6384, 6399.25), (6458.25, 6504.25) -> -0.08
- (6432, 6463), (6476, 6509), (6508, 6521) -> 0.00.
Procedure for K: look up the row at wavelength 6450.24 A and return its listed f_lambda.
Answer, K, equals 21.4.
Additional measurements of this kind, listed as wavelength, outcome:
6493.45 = 20.7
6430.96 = 20.8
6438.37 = 23.8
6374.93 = 22.1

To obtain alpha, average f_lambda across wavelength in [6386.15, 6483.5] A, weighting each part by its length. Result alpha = 21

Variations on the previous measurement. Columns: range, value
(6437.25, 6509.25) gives 20.5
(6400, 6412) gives 22.6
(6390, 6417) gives 22.1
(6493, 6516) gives 20.2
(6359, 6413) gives 21.6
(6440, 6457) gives 19.6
